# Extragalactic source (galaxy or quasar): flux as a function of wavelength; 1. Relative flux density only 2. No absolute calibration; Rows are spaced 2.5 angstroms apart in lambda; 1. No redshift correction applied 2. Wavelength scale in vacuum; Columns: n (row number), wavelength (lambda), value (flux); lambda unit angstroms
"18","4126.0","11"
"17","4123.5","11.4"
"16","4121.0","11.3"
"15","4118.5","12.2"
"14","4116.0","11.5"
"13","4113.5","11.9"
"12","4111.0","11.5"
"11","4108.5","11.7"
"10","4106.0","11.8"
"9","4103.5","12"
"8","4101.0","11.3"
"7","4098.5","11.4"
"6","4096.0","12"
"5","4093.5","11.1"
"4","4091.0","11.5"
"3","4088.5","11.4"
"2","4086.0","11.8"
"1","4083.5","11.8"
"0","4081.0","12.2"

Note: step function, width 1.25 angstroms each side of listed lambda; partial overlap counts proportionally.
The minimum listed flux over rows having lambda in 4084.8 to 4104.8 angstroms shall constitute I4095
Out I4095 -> 11.1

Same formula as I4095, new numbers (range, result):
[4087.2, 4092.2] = 11.4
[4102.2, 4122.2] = 11.3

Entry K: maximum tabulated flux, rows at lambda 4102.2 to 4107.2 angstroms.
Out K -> 12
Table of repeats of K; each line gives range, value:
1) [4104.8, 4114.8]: 11.9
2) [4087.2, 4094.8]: 11.5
